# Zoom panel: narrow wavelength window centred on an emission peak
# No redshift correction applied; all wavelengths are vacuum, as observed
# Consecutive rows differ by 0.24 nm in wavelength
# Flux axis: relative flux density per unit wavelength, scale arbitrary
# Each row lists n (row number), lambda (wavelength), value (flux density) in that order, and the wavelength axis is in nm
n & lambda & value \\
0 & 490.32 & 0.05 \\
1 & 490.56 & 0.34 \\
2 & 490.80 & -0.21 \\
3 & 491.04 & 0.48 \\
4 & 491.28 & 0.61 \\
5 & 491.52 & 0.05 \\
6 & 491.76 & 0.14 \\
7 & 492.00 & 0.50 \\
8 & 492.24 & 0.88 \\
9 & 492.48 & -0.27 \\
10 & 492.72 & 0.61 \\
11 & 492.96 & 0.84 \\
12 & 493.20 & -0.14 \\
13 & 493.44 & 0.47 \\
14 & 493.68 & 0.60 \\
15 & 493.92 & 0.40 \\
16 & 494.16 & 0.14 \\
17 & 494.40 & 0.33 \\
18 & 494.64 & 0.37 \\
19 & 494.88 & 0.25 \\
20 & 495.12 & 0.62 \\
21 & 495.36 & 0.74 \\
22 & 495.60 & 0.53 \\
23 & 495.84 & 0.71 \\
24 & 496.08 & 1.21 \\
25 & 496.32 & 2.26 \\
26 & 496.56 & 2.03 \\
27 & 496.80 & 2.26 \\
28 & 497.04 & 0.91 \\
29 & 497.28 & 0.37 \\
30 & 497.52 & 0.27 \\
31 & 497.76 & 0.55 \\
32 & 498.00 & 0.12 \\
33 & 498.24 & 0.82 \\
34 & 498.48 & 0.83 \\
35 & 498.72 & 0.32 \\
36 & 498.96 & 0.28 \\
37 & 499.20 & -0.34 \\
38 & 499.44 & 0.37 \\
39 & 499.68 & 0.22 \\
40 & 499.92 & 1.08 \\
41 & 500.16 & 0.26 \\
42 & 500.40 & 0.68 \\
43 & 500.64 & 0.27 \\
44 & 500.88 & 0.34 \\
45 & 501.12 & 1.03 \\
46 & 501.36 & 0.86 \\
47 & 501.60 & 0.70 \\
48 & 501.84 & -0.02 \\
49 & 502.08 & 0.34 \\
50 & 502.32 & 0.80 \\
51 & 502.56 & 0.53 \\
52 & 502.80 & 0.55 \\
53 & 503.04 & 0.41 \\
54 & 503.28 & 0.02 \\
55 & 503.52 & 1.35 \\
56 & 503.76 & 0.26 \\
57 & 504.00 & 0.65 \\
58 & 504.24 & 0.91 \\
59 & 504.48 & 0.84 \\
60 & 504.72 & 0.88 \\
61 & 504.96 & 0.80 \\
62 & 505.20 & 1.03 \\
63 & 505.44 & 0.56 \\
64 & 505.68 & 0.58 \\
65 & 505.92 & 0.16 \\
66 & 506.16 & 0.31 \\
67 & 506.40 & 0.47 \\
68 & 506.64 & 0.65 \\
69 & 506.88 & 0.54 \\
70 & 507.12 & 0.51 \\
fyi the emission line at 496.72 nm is [O II] 3727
